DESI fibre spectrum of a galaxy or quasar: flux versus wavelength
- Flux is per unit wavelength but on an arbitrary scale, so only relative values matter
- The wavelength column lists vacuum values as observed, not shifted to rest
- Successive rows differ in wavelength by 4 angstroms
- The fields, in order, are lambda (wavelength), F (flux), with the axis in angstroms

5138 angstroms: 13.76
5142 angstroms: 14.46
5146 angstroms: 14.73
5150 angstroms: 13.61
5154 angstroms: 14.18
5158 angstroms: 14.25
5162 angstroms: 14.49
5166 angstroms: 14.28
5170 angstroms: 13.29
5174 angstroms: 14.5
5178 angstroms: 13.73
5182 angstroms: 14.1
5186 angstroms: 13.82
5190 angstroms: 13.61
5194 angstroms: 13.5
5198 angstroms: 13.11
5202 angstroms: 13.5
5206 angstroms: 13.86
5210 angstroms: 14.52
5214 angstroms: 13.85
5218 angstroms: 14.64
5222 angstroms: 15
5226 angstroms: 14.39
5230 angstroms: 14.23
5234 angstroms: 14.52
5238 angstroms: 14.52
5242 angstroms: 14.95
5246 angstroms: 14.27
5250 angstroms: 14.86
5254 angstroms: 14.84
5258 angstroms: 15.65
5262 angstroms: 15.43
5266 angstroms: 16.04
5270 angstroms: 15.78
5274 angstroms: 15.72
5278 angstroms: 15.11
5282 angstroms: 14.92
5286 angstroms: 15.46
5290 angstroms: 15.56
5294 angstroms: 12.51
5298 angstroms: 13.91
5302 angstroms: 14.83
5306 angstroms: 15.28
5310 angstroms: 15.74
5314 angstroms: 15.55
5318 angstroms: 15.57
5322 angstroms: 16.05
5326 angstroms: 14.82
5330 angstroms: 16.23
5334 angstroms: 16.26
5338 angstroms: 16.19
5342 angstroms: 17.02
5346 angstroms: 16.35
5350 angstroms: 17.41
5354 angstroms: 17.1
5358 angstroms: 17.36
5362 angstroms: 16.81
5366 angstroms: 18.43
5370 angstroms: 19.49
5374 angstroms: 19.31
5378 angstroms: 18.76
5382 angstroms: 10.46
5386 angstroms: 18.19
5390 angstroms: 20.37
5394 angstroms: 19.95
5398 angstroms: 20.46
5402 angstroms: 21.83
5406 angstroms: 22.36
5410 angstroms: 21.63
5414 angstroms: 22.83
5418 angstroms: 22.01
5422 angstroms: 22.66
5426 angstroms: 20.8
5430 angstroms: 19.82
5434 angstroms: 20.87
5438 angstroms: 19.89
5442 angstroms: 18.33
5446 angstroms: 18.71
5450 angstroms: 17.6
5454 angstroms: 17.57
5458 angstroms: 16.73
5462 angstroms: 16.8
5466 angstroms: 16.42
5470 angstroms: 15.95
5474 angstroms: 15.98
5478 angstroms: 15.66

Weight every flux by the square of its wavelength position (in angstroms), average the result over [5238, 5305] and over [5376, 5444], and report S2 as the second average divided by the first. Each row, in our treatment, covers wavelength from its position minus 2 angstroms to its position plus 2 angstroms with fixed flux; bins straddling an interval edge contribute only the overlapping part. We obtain 1.41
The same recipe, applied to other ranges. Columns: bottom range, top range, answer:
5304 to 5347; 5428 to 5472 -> 1.19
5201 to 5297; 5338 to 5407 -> 1.29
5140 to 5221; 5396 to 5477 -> 1.52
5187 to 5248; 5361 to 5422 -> 1.48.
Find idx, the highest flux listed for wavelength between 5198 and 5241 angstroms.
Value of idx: 15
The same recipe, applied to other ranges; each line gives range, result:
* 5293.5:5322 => 16.05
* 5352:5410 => 22.36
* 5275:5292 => 15.56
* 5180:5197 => 14.1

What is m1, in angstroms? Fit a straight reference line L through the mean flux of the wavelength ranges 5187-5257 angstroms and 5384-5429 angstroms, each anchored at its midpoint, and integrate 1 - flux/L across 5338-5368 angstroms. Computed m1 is 3.16 angstroms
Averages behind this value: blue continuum 14.3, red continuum 21.2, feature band 17.1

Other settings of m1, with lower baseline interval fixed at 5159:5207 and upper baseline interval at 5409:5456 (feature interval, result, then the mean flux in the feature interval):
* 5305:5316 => 0.99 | 15.5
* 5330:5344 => 1.03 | 16.5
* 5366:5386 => 1.57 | 17.3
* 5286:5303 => 2.40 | 14.3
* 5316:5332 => 1.61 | 15.7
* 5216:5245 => 0.85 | 14.6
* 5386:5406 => -1.36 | 20.6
